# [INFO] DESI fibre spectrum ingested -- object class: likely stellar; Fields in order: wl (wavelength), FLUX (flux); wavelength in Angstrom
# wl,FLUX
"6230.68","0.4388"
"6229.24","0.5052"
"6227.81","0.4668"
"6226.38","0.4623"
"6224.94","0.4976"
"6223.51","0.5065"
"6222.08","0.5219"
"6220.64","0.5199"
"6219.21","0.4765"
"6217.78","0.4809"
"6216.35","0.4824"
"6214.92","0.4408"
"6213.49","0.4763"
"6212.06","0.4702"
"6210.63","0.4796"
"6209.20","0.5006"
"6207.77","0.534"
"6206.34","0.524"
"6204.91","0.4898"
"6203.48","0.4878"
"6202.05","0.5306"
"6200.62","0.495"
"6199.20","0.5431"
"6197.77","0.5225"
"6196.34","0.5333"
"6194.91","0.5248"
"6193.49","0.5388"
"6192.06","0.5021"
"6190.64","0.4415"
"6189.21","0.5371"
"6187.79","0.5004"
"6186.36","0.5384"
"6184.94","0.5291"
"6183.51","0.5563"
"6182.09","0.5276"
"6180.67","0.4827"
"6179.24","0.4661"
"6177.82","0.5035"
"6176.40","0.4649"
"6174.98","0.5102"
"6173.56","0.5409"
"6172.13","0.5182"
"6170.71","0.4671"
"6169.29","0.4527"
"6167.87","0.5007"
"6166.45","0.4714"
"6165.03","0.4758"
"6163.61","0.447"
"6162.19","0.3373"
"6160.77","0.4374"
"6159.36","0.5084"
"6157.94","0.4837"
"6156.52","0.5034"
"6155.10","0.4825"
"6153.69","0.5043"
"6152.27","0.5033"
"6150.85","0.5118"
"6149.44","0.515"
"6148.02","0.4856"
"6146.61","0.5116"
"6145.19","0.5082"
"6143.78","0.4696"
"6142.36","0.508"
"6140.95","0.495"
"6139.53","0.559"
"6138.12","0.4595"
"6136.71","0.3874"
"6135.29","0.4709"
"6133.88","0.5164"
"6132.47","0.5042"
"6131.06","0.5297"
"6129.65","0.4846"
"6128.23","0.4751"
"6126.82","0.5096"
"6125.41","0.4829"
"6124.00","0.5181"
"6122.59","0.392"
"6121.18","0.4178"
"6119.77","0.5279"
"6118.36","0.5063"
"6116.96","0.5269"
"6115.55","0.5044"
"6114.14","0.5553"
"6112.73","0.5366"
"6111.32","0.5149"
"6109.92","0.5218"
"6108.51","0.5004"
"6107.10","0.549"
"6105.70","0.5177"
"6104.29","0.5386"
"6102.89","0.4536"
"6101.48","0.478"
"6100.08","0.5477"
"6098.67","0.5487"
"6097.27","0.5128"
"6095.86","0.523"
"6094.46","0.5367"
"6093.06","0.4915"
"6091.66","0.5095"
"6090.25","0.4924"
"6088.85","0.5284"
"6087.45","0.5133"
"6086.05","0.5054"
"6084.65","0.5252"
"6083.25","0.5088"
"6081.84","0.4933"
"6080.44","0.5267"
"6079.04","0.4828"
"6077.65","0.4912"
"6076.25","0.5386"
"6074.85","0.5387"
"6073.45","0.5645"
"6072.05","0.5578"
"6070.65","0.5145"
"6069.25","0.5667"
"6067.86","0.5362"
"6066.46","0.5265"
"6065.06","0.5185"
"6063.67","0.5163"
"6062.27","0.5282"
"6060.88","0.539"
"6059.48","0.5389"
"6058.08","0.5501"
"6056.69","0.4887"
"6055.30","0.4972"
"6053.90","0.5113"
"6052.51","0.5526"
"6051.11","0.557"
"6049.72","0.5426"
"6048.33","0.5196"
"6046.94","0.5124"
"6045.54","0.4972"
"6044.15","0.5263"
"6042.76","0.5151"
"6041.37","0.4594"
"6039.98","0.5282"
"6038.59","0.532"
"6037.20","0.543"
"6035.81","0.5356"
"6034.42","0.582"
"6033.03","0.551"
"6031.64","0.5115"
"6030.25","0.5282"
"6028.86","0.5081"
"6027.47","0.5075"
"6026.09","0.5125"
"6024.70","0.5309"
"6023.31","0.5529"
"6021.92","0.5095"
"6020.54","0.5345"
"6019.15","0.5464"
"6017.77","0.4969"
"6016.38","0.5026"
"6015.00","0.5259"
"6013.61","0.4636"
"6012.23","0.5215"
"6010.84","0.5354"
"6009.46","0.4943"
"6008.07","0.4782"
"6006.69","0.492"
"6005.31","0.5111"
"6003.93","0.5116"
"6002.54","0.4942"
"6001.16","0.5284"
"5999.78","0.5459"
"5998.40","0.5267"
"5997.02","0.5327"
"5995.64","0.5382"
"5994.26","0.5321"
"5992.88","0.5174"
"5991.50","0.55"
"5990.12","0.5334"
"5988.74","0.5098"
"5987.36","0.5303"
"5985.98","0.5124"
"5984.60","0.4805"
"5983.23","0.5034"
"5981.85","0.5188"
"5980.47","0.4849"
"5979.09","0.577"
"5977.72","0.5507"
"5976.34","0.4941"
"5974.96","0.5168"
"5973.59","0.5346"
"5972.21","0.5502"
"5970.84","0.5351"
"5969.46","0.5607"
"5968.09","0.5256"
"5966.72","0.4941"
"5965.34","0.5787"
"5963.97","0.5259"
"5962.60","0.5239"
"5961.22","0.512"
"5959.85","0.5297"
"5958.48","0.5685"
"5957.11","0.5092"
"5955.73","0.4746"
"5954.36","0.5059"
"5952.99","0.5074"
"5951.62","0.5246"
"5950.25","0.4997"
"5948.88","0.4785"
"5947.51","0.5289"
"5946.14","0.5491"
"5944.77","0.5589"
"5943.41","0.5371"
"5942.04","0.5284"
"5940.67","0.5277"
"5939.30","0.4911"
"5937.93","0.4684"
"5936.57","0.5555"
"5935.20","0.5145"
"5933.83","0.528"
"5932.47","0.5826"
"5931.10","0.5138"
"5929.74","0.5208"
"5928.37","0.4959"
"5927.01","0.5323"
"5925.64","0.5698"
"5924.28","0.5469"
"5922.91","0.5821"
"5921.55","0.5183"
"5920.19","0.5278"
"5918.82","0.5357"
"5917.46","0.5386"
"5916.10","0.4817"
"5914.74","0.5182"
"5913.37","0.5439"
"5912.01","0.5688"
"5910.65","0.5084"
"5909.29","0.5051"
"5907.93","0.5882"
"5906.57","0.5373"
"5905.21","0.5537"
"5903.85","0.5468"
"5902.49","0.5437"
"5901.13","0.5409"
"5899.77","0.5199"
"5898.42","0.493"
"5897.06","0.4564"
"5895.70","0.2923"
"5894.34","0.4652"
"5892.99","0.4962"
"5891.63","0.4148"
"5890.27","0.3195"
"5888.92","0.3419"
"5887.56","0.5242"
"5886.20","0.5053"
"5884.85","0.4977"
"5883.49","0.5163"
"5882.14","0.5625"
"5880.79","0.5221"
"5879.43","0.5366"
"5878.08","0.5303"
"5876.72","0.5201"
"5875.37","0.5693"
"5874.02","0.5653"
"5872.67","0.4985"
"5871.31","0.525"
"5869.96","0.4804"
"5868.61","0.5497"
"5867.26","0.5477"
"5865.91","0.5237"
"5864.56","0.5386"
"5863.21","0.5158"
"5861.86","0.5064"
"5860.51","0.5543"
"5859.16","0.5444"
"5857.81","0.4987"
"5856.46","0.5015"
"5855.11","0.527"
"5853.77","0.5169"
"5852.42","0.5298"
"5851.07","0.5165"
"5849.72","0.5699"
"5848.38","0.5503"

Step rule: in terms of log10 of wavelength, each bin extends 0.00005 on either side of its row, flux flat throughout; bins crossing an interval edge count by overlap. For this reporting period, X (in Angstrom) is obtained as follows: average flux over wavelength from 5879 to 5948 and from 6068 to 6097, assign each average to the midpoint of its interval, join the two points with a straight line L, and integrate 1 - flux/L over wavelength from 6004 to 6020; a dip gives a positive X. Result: 0.3 Angstrom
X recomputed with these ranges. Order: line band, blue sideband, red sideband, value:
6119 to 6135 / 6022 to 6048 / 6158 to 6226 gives 0.6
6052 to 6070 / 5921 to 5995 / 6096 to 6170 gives -0.8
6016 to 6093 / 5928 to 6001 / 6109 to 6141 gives -2.3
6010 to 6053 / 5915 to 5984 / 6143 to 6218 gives -0.7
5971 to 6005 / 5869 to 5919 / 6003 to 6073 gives -0.5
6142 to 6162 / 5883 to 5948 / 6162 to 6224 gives 0.4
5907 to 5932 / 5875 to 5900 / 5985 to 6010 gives -2.3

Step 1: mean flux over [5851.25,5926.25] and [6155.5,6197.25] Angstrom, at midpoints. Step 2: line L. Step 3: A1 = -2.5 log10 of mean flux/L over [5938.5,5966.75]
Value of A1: -0.027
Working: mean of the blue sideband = 0.514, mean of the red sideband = 0.493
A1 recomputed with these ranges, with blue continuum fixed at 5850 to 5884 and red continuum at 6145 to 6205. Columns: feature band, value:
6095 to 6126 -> -0.009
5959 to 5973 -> -0.032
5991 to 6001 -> -0.039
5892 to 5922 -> 0.027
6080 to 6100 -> -0.021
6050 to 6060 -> -0.039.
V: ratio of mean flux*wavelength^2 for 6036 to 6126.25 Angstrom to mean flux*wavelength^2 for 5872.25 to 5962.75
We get 1.06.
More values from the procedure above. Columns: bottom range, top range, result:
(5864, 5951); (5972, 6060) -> 1.05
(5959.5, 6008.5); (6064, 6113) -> 1.03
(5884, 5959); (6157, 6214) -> 1.06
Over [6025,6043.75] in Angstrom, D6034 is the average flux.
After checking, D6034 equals 0.524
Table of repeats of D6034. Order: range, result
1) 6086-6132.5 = 0.508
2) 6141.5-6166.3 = 0.482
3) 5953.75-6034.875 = 0.522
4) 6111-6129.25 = 0.497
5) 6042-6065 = 0.524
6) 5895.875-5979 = 0.527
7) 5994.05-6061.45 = 0.521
